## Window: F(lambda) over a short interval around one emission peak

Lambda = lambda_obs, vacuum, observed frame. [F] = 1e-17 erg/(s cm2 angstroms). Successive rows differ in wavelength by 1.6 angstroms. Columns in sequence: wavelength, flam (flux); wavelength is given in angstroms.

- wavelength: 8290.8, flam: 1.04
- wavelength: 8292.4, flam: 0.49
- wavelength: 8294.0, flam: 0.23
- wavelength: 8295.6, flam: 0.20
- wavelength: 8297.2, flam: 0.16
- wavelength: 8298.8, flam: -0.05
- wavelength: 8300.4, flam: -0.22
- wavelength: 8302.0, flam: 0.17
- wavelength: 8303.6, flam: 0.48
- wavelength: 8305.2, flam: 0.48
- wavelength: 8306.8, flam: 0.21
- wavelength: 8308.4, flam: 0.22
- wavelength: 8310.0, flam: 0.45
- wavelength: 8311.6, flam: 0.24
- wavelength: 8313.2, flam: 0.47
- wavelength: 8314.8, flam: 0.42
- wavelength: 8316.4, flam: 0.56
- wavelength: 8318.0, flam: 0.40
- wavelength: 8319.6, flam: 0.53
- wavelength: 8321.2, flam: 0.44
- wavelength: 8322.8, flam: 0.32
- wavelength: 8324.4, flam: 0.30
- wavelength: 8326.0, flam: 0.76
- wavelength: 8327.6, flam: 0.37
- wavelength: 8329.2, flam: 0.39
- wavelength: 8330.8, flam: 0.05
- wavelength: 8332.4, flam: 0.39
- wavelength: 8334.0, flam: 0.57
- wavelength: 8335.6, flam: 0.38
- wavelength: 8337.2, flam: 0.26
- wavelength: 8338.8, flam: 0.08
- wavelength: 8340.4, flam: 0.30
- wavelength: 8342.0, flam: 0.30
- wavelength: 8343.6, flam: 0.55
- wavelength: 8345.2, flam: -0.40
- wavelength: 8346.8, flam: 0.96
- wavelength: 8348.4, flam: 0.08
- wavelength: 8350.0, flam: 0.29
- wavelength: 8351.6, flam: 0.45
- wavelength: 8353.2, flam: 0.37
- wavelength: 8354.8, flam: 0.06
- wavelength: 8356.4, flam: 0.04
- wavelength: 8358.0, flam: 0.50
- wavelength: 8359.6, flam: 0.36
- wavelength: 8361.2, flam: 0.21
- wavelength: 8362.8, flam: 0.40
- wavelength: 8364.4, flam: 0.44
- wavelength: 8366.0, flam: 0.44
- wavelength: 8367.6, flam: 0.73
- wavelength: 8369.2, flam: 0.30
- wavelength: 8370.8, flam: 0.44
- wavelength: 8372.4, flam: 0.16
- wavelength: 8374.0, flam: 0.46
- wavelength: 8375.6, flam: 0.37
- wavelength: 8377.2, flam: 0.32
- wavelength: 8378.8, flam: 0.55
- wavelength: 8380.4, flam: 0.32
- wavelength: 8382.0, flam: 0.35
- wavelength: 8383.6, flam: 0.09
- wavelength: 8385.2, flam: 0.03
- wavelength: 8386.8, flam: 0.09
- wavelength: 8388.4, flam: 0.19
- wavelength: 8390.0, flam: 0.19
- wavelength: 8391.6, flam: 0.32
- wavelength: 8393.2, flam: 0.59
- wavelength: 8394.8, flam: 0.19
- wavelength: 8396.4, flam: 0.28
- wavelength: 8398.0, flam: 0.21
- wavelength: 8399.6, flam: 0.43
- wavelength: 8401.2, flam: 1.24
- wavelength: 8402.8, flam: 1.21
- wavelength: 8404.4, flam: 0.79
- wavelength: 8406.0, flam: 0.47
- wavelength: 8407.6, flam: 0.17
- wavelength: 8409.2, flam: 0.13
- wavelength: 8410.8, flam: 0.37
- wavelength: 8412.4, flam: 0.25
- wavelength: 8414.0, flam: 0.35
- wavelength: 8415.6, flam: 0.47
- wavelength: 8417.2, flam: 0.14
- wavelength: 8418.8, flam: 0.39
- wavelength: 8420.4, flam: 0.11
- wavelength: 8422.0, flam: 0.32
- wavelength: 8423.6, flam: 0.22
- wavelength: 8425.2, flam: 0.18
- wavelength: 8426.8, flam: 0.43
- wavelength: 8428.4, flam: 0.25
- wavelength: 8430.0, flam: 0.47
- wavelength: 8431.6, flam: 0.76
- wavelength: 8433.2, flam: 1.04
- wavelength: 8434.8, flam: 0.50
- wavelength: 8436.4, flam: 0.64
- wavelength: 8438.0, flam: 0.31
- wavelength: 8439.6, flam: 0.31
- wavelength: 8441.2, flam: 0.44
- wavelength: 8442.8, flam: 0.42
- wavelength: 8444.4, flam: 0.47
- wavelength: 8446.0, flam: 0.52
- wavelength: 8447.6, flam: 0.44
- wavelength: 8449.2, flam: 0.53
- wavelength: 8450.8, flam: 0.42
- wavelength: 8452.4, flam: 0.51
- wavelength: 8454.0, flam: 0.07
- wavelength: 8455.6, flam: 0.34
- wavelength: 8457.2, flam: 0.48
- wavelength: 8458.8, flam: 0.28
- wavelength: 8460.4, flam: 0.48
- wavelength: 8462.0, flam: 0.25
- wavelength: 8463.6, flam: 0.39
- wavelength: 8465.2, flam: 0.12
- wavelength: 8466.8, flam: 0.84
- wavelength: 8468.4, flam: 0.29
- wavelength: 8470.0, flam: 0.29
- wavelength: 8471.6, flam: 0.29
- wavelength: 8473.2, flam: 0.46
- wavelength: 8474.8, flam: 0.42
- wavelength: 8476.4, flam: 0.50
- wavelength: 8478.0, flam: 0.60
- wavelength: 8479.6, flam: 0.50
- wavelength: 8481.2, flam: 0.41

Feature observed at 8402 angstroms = H-gamma 4340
